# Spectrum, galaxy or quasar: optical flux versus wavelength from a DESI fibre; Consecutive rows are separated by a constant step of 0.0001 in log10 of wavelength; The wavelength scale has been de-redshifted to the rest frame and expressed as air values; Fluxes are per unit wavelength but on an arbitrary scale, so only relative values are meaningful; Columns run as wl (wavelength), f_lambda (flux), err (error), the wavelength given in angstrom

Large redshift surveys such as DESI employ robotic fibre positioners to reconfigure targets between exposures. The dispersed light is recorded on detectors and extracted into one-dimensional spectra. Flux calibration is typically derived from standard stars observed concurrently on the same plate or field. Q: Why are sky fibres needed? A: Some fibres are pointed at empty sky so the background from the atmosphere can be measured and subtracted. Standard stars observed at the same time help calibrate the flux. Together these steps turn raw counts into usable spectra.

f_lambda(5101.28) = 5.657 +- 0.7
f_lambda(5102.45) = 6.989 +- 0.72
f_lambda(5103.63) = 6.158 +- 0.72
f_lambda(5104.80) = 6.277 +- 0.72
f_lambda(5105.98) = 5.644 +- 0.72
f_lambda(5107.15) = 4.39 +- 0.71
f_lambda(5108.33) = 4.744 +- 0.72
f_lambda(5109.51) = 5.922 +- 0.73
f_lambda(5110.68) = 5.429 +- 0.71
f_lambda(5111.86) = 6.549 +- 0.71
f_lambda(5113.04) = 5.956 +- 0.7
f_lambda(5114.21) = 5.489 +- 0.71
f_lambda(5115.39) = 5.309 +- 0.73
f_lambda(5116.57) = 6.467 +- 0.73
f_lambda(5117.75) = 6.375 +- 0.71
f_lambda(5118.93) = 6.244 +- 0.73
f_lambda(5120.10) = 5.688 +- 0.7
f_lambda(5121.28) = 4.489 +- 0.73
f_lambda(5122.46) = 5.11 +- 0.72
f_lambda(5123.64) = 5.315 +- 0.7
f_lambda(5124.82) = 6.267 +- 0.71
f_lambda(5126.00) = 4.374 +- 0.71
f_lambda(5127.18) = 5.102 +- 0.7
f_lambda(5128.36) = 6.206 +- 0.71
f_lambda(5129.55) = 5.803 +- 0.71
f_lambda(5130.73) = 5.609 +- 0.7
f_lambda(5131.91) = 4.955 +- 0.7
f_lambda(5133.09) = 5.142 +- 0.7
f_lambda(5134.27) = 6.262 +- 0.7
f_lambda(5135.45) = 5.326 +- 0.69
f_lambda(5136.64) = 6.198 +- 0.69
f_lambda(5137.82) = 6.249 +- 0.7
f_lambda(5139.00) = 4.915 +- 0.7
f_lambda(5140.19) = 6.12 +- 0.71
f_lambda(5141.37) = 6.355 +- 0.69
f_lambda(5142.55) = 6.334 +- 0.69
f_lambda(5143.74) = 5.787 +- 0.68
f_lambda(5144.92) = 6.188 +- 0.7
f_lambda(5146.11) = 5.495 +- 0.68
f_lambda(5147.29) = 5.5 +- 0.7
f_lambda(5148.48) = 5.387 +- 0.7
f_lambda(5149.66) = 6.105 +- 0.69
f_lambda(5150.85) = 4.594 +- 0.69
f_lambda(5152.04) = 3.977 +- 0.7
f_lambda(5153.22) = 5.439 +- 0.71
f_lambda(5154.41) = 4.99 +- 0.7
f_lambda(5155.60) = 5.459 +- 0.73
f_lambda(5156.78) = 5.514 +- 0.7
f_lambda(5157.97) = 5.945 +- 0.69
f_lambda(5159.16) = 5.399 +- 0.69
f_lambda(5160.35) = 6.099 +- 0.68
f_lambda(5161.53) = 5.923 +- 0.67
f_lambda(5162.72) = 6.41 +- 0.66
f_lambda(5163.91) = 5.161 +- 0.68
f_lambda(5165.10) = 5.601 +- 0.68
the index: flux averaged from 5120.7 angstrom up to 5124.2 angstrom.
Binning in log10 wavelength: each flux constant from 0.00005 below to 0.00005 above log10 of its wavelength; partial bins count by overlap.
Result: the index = 4.97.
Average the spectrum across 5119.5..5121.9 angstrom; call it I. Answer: 5.11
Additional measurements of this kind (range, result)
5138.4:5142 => 5.81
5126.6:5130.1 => 5.69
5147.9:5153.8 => 5.1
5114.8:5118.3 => 6.04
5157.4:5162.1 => 5.85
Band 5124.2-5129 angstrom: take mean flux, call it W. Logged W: 5.48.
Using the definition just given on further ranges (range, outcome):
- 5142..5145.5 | 6.1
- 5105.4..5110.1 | 5.18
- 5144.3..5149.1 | 5.65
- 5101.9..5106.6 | 6.25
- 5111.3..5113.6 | 6.24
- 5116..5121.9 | 5.85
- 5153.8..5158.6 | 5.47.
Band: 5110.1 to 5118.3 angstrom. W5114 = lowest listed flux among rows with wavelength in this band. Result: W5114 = 5.309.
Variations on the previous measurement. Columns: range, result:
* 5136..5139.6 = 4.915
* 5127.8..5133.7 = 4.955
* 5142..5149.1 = 5.387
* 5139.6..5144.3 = 5.787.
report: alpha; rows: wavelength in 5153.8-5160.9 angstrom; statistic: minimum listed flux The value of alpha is 4.99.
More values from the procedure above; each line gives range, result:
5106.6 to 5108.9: 4.39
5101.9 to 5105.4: 6.158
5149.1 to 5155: 3.977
